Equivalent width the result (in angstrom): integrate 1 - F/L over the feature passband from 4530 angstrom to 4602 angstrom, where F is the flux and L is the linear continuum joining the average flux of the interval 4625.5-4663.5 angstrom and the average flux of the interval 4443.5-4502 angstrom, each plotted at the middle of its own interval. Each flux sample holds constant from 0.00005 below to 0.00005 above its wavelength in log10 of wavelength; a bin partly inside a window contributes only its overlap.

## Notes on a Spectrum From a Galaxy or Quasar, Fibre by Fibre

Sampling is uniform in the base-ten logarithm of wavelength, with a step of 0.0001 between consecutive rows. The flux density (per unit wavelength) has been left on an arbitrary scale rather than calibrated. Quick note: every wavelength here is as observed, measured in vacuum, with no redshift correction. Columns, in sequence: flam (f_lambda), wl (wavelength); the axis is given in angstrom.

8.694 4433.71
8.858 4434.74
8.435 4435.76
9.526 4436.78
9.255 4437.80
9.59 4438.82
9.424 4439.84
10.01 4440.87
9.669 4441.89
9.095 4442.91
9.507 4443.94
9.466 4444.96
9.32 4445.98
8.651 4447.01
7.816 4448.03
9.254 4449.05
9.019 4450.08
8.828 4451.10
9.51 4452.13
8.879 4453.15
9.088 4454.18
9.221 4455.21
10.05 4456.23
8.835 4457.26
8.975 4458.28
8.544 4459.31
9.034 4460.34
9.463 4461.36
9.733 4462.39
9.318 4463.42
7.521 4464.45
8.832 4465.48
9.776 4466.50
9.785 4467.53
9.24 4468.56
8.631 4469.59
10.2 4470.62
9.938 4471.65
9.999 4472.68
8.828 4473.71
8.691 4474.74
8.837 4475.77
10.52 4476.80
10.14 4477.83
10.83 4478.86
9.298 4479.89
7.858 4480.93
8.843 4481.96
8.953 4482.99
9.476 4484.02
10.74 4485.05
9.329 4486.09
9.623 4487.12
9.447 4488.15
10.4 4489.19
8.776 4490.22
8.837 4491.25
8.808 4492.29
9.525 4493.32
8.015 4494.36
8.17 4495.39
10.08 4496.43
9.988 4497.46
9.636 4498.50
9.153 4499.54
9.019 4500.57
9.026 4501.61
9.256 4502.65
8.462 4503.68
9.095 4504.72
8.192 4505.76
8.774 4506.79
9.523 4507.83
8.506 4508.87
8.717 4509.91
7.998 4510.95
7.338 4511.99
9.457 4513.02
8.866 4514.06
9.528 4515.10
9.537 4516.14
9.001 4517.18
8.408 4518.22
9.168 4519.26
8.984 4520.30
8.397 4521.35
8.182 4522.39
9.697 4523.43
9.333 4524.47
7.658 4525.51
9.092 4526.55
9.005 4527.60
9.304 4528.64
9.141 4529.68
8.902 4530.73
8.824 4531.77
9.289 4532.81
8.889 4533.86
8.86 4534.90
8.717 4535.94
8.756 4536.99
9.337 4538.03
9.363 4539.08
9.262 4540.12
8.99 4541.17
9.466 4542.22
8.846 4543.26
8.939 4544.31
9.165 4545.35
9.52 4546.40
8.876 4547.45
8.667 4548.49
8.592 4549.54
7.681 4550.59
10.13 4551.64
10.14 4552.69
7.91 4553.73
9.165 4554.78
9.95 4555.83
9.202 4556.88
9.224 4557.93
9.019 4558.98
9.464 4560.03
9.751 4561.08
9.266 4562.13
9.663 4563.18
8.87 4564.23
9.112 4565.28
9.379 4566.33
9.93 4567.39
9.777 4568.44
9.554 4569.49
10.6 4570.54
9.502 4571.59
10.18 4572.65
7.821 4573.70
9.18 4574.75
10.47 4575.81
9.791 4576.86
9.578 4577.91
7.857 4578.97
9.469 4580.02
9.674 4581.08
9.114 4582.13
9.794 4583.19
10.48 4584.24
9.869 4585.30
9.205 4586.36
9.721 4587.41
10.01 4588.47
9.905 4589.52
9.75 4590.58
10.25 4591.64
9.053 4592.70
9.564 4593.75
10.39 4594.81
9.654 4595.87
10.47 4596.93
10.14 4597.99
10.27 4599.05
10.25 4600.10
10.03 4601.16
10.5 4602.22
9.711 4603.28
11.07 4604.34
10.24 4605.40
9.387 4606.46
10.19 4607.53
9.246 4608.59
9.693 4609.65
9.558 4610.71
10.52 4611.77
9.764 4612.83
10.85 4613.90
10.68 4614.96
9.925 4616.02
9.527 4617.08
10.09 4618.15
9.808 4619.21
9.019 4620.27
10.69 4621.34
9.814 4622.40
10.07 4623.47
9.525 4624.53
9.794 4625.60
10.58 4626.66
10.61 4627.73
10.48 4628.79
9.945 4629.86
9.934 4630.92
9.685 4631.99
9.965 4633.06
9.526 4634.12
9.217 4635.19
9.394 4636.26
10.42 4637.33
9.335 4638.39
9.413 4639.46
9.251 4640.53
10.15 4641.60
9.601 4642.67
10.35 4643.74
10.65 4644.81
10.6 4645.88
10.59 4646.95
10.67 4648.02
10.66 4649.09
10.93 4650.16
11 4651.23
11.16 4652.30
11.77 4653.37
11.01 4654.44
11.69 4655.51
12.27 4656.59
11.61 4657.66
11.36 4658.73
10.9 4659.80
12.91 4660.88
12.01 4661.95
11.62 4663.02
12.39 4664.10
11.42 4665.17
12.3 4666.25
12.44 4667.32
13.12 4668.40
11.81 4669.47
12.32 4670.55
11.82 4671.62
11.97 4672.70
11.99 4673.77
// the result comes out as 4.0 angstrom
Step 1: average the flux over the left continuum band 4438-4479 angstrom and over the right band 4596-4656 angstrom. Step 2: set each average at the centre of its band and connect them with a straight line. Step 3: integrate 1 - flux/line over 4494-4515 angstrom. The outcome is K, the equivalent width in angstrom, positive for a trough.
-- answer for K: 1.4 angstrom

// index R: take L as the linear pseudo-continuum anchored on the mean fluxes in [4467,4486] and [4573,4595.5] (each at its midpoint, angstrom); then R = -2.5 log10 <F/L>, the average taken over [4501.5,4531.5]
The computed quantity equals 0.08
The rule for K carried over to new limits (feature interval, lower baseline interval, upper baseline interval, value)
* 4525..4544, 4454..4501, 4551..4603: 1.0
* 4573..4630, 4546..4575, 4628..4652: -1.0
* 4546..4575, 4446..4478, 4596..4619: 1.5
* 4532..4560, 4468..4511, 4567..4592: 1.2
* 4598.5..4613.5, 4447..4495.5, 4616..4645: -0.4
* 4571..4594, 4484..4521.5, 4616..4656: 0.4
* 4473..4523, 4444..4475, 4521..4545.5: -0.1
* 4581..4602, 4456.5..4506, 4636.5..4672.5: 1.2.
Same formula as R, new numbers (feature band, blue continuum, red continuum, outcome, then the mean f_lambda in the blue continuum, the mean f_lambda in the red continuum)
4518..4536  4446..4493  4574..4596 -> 0.07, 9.26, 9.64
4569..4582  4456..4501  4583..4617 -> 0.04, 9.31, 10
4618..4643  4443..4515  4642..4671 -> 0.13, 9.15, 11.4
